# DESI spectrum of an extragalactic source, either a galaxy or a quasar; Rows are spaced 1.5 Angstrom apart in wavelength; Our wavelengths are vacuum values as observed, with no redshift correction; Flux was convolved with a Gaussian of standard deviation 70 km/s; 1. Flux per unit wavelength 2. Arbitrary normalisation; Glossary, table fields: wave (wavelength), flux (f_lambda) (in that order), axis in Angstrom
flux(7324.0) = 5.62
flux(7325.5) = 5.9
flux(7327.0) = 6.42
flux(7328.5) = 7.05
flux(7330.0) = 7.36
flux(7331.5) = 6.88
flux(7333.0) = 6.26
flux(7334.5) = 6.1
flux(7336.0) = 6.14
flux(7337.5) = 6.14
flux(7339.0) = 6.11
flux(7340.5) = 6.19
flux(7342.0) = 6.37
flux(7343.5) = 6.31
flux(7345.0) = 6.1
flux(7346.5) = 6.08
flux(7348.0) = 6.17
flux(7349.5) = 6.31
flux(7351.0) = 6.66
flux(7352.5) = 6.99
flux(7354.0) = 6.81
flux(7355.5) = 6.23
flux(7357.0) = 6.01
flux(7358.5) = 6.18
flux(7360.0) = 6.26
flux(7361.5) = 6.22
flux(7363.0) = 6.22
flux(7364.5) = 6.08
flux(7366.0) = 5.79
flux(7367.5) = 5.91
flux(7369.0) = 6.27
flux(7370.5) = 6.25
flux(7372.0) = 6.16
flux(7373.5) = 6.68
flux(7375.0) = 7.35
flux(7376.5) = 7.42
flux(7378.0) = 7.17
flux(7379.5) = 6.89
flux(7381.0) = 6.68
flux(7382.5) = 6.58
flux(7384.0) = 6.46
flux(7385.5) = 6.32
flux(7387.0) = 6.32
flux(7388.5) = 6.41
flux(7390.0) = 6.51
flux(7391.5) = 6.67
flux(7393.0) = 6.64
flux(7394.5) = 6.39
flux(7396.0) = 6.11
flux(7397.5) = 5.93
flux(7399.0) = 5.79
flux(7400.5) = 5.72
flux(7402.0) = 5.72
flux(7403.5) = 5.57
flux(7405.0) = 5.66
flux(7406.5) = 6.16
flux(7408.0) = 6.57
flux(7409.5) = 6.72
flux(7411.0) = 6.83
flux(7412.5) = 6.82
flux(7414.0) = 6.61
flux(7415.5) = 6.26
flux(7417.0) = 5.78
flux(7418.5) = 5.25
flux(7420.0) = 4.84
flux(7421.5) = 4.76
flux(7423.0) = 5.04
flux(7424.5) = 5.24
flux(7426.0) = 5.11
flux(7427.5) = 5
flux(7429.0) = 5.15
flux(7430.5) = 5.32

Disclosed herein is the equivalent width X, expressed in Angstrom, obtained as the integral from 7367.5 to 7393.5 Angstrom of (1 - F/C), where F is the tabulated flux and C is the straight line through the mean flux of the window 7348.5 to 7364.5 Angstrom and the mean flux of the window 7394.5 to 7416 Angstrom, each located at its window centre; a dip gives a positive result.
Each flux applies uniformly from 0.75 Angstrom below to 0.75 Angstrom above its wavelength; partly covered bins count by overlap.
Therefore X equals -1.39 Angstrom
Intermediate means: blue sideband 6.37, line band 6.61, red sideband 6.18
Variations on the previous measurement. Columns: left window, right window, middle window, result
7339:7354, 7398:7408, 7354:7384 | -1.47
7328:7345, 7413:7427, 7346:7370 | -0.35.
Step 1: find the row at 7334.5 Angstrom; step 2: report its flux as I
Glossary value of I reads 6.1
